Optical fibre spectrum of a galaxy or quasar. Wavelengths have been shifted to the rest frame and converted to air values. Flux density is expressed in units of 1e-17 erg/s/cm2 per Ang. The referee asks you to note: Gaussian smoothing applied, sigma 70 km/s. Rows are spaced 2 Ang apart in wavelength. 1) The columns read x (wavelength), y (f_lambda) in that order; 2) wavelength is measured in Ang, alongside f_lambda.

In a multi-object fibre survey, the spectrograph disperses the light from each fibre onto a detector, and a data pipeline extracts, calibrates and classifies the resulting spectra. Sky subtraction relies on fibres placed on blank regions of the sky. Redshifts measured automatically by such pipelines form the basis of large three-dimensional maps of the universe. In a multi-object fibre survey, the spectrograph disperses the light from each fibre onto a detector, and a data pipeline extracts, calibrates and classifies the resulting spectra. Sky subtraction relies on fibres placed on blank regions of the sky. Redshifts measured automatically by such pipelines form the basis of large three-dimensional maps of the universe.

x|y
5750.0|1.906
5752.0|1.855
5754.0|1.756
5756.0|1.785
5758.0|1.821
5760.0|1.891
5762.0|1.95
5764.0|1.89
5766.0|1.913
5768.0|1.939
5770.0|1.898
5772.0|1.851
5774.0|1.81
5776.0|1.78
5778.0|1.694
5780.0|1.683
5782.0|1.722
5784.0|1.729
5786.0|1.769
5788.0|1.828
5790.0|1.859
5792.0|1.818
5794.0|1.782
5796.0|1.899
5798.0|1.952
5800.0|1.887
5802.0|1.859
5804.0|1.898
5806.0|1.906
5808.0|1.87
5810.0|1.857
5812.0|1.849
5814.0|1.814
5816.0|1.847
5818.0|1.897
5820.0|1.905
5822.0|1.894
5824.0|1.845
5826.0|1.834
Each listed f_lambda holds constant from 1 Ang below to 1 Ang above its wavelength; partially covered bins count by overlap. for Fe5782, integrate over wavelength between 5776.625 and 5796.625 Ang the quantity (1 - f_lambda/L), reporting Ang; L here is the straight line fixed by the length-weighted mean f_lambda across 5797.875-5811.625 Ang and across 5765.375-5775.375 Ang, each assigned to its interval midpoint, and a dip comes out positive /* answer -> 1.1 Ang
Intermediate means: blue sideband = 1.88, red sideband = 1.88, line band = 1.78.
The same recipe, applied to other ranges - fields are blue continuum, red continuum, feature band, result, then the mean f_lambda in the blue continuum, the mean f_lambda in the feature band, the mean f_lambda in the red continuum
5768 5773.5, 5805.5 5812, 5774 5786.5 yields 0.96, 1.88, 1.73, 1.87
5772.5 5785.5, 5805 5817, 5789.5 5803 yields -0.46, 1.74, 1.87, 1.86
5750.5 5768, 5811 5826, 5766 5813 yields 0.74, 1.86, 1.83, 1.86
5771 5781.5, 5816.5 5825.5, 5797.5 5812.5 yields -0.38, 1.76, 1.88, 1.88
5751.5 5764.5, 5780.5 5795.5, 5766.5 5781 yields 0.04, 1.85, 1.81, 1.79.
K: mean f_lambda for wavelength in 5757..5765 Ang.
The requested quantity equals 1.89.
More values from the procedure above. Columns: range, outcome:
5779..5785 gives 1.71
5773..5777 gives 1.79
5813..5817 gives 1.83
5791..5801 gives 1.87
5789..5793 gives 1.84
